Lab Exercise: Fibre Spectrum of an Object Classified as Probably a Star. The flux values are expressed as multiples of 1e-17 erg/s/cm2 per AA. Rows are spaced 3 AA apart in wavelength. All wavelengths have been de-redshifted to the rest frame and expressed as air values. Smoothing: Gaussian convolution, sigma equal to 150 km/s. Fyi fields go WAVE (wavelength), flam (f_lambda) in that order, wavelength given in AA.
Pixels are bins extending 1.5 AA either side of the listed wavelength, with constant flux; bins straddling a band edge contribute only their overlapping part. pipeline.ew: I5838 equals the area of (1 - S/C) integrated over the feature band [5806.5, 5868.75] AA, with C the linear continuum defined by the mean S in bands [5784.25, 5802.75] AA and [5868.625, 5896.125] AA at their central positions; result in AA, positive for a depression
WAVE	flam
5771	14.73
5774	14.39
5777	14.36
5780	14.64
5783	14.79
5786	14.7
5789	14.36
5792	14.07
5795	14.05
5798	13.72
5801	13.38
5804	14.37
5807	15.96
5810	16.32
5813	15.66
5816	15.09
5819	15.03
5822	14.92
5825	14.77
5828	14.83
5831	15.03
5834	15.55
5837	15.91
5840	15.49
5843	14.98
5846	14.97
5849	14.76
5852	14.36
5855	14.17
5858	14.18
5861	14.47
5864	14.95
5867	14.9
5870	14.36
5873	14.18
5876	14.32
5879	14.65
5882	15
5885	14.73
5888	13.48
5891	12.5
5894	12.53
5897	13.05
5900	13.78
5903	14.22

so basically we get -4.6 AA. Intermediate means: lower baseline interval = 14.1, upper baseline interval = 13.9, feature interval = 15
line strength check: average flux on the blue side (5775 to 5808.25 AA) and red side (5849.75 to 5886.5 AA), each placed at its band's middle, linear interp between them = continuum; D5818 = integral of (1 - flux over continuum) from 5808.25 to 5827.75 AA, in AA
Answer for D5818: -1.1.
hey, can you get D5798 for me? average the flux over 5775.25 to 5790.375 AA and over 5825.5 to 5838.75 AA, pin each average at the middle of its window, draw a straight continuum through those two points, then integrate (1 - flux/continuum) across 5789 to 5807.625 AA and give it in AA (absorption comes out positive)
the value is 0.8 AA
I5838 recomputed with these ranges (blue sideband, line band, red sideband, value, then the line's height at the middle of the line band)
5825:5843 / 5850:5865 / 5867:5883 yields 0.4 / 14.8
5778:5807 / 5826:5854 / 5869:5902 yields -2.0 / 14.1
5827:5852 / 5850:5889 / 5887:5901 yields -1.4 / 14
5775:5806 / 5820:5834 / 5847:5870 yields -0.5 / 14.4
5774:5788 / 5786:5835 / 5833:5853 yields 0.2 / 14.9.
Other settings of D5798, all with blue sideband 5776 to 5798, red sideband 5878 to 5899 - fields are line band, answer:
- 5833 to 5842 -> -1.0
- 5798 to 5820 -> -1.2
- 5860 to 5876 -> -0.8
